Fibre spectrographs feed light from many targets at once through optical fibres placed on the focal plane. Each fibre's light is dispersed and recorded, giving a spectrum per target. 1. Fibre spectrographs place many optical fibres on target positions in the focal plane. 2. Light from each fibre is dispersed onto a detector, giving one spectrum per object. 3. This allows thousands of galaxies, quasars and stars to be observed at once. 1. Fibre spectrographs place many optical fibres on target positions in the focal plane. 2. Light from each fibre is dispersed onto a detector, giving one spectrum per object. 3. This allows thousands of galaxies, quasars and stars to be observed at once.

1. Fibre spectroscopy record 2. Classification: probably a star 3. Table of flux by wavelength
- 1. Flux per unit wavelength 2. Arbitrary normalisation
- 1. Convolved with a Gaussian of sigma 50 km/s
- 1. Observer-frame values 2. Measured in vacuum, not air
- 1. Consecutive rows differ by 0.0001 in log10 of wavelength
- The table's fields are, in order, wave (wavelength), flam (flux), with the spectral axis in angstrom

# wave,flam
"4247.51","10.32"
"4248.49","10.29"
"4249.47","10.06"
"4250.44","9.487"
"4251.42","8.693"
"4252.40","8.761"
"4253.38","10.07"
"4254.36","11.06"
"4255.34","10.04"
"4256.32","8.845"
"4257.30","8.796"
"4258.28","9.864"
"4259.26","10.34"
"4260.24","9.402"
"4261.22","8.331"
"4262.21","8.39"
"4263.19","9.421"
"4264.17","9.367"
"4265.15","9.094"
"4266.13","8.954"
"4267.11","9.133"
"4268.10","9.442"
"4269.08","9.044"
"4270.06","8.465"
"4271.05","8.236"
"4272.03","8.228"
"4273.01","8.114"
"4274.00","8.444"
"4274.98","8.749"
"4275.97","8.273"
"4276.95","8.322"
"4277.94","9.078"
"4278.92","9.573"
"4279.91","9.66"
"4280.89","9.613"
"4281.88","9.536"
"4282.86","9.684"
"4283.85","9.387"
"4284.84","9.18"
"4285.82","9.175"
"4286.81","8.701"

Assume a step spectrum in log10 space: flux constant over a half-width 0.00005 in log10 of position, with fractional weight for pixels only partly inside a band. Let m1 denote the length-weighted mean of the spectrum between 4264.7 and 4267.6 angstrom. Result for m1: 9.07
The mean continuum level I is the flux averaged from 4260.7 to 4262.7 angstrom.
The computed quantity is 8.35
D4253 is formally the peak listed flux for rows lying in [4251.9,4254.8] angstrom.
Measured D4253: 11.06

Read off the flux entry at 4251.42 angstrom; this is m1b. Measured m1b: 8.693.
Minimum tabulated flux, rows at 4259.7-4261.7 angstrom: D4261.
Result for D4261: 8.331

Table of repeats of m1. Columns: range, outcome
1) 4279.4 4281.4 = 9.62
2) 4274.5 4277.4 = 8.45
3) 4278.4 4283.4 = 9.62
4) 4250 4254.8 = 9.59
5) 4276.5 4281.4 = 9.25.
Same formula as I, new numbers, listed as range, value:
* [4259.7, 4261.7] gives 8.91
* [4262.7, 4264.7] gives 9.41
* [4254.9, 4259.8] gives 9.57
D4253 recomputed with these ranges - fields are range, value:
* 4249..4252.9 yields 10.06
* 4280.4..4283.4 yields 9.684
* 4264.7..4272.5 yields 9.442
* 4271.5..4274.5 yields 8.444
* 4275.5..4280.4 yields 9.66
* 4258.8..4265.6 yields 10.34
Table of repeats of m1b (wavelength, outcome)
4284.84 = 9.18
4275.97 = 8.273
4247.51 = 10.32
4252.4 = 8.761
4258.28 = 9.864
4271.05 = 8.236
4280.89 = 9.613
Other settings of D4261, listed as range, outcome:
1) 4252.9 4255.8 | 10.04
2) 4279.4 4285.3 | 9.18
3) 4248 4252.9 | 8.693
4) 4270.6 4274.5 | 8.114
